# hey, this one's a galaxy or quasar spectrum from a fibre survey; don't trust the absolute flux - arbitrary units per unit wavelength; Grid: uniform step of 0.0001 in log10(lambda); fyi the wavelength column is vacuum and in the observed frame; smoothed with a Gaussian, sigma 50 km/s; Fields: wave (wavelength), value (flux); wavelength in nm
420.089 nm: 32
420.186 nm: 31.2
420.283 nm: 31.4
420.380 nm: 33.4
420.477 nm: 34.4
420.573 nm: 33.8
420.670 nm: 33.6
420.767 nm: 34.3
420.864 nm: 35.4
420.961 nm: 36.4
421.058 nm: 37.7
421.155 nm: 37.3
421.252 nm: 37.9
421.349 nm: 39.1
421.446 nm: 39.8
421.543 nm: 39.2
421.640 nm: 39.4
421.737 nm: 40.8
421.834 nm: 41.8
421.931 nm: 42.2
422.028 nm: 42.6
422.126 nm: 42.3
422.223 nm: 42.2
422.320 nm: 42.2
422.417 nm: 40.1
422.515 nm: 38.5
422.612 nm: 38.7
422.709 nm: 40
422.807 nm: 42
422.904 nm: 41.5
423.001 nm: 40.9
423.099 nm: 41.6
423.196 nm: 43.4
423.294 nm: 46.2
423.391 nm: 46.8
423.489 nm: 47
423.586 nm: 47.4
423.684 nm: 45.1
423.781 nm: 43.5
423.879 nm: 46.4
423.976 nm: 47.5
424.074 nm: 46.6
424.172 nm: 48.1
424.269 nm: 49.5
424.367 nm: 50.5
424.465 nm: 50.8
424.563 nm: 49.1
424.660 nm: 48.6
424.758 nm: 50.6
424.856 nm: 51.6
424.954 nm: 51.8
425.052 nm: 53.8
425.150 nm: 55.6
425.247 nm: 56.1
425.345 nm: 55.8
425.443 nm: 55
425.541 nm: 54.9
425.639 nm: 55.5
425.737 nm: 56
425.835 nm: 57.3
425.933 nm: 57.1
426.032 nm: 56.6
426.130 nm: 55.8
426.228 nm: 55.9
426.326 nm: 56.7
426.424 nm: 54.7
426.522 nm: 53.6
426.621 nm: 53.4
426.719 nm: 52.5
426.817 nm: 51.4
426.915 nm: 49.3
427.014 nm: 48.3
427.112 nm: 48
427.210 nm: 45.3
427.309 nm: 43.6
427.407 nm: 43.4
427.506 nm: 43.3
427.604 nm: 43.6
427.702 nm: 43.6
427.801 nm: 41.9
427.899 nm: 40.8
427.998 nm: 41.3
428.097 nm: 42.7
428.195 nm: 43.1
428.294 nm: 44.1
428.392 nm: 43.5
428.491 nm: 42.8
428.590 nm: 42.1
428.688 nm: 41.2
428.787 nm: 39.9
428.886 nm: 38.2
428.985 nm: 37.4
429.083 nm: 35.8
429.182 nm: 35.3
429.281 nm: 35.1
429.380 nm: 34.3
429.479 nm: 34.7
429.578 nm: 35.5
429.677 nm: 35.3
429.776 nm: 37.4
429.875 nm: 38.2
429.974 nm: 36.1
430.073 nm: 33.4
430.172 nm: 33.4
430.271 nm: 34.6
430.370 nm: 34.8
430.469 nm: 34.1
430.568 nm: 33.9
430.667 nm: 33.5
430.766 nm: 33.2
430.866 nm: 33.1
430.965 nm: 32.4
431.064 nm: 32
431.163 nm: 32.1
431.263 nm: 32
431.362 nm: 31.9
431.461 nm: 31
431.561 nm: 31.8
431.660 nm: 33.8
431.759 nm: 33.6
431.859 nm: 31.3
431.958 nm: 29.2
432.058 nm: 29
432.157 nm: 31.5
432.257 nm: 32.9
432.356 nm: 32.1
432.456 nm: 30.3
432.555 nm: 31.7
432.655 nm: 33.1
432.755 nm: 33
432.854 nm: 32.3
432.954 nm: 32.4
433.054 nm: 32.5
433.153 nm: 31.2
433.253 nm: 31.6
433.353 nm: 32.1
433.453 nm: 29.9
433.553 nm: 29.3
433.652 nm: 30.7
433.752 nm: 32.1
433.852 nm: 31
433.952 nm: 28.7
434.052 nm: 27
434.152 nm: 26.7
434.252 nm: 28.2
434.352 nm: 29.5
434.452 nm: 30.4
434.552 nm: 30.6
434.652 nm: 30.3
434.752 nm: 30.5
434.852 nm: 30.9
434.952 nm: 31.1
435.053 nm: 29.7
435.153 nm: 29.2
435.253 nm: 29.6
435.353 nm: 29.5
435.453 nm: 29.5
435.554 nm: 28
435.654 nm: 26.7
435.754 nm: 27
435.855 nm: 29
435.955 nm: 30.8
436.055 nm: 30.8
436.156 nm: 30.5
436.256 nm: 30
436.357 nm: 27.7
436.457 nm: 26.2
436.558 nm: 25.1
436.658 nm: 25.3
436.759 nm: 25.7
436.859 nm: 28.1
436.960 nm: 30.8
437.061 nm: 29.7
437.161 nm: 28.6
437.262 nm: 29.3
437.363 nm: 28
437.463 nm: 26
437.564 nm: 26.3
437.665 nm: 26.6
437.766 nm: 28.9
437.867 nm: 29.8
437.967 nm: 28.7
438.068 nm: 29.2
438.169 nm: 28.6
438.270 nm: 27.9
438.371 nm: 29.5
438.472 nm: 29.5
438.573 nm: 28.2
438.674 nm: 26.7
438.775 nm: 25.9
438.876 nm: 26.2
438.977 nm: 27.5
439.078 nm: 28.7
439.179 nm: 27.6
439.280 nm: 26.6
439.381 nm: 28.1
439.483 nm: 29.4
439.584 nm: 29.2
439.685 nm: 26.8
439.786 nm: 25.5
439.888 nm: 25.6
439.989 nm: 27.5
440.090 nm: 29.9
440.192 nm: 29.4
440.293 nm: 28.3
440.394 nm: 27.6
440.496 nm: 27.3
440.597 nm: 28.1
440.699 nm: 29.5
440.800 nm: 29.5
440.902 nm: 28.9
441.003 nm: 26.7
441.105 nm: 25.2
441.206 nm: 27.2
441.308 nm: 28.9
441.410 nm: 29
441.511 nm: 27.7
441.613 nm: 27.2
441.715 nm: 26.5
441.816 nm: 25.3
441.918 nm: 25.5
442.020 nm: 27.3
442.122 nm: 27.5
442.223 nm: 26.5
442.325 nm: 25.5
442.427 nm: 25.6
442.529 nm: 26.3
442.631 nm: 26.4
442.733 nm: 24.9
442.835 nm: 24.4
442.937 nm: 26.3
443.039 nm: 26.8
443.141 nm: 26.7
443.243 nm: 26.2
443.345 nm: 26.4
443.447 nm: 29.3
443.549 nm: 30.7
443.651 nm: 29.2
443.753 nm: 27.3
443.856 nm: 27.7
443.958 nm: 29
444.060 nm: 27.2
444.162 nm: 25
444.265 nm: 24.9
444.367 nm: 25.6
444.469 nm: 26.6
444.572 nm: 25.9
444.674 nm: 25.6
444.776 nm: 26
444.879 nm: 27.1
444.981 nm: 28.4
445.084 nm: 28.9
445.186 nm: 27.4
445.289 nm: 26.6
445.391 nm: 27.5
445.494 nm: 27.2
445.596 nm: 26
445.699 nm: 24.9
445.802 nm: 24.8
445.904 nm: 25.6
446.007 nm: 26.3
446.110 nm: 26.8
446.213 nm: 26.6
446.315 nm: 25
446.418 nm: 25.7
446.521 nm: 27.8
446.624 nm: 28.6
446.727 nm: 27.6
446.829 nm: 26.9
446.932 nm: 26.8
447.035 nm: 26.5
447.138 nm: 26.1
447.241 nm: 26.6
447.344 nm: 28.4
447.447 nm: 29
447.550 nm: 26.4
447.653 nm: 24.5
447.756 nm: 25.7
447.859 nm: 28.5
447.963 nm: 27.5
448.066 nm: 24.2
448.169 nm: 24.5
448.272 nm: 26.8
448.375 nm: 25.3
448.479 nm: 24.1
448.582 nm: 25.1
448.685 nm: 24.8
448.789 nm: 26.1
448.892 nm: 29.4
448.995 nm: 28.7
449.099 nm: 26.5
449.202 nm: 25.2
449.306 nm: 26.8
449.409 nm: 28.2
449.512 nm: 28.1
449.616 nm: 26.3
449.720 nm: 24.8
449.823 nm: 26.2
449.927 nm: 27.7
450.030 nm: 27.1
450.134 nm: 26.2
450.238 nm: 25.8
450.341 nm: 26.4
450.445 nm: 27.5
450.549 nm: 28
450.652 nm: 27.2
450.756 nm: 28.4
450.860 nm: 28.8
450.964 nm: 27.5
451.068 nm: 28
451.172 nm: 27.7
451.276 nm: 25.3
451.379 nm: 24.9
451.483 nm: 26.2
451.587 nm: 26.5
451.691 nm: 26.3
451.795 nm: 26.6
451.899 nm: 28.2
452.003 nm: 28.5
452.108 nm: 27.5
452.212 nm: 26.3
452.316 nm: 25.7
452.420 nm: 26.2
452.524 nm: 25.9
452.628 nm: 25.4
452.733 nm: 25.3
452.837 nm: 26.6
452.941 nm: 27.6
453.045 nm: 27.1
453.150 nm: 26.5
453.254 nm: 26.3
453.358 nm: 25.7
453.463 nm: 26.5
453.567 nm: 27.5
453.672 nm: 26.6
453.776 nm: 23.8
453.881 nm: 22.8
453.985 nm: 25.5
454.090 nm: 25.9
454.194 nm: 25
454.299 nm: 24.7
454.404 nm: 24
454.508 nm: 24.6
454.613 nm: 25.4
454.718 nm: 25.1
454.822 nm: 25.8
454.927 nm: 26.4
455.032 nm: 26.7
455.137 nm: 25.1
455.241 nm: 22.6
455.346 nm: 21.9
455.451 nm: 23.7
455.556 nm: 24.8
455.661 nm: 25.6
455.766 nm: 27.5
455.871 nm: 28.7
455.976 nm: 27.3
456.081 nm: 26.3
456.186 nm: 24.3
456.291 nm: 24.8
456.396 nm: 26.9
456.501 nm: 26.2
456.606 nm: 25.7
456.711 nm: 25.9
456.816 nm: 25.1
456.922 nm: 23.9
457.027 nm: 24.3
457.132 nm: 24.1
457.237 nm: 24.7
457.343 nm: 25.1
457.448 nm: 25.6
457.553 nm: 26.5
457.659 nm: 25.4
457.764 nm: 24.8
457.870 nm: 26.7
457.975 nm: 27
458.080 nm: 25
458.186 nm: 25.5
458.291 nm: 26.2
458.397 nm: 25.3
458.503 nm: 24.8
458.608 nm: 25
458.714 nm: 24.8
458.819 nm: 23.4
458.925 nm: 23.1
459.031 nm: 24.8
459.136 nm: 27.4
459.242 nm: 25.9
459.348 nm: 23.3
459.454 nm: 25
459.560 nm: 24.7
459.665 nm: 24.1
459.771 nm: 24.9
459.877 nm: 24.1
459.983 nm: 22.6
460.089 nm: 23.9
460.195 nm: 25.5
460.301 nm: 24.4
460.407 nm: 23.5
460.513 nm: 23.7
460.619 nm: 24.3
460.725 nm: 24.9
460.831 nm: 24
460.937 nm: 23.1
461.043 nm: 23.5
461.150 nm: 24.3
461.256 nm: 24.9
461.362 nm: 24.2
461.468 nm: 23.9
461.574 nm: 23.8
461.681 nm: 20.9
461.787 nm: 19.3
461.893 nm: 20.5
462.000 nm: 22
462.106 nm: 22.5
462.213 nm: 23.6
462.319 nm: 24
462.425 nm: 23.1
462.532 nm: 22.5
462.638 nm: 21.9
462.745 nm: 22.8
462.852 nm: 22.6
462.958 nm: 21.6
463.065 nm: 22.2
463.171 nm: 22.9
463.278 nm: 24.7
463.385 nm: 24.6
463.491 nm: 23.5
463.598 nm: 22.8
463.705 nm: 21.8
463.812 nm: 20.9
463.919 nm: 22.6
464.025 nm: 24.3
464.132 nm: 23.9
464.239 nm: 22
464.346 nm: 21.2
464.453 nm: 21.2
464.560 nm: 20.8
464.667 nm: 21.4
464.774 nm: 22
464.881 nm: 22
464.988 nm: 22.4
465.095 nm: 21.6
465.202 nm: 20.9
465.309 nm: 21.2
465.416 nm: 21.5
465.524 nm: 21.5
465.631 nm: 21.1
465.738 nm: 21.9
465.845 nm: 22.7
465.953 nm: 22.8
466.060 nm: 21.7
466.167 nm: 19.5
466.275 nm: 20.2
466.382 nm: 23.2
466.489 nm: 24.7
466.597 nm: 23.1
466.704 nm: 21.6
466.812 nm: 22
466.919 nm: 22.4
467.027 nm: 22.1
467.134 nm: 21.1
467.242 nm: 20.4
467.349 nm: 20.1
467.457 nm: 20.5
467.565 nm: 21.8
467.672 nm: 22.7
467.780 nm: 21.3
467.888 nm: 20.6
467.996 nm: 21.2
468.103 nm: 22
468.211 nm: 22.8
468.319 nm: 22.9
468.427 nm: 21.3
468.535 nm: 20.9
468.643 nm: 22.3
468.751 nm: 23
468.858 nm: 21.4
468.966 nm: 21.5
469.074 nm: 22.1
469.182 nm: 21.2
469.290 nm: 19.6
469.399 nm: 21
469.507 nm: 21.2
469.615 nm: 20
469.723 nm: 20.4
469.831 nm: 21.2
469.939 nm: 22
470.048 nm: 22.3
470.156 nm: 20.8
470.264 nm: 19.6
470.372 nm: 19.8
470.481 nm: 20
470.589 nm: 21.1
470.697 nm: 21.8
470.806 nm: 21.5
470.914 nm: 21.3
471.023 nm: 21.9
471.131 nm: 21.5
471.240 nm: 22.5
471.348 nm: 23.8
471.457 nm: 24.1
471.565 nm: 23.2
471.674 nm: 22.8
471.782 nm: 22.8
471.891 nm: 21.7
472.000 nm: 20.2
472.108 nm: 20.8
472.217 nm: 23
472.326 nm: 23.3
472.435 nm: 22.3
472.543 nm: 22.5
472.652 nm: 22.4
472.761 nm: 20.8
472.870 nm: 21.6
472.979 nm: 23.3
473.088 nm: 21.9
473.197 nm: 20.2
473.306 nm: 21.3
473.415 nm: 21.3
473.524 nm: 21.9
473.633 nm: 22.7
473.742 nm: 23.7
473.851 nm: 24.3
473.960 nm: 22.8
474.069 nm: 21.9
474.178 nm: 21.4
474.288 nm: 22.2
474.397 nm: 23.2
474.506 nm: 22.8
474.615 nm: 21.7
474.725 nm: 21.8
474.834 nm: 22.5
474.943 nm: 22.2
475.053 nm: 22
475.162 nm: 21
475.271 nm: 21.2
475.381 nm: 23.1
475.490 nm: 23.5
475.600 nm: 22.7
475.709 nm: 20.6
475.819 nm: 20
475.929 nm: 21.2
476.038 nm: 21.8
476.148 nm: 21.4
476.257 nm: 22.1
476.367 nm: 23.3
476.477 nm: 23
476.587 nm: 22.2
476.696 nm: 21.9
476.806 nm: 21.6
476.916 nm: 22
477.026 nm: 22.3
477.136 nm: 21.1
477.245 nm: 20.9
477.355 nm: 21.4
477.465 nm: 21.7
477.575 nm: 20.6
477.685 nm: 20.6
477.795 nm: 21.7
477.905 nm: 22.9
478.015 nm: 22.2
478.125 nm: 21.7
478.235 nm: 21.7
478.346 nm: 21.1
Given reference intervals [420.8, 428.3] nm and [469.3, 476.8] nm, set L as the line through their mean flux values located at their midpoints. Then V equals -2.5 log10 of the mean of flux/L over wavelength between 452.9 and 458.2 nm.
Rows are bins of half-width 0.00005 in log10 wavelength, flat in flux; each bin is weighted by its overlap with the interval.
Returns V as 0.20 mag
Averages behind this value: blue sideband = 46.5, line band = 25.5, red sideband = 21.9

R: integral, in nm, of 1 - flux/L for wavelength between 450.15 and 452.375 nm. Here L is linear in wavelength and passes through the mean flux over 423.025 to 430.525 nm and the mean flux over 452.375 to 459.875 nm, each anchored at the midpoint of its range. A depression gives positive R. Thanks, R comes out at 0.13 nm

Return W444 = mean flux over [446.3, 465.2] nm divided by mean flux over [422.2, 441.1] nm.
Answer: 0.7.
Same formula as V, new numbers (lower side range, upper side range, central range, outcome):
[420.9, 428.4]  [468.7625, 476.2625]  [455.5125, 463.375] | 0.17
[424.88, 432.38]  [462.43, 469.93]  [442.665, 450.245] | 0.21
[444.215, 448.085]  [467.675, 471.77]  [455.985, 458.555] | -0.05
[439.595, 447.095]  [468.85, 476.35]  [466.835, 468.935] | 0.05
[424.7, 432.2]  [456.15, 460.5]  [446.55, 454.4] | 0.12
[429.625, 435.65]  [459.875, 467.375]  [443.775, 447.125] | 0.05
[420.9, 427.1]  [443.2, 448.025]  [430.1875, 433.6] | 0.23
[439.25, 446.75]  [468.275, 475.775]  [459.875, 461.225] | 0.00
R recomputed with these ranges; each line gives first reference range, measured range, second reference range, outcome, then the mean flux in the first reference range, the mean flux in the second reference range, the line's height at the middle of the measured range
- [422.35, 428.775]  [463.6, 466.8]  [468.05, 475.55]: 0.46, 47.8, 21.9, 25.6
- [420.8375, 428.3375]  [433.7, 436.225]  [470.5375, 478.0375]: 0.73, 46.5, 22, 41.4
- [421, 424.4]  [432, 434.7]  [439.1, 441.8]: 0.24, 42.7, 27.8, 33.8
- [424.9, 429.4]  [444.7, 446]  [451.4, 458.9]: 0.26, 47.6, 25.6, 33.3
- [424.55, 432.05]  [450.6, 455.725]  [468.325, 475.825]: 0.82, 42.7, 21.8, 30.9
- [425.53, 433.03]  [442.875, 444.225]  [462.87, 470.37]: 0.23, 40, 21.8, 33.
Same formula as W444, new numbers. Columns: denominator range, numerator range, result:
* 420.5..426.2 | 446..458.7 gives 0.57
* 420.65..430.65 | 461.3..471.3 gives 0.50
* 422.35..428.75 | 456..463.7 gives 0.51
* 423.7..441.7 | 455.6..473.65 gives 0.64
